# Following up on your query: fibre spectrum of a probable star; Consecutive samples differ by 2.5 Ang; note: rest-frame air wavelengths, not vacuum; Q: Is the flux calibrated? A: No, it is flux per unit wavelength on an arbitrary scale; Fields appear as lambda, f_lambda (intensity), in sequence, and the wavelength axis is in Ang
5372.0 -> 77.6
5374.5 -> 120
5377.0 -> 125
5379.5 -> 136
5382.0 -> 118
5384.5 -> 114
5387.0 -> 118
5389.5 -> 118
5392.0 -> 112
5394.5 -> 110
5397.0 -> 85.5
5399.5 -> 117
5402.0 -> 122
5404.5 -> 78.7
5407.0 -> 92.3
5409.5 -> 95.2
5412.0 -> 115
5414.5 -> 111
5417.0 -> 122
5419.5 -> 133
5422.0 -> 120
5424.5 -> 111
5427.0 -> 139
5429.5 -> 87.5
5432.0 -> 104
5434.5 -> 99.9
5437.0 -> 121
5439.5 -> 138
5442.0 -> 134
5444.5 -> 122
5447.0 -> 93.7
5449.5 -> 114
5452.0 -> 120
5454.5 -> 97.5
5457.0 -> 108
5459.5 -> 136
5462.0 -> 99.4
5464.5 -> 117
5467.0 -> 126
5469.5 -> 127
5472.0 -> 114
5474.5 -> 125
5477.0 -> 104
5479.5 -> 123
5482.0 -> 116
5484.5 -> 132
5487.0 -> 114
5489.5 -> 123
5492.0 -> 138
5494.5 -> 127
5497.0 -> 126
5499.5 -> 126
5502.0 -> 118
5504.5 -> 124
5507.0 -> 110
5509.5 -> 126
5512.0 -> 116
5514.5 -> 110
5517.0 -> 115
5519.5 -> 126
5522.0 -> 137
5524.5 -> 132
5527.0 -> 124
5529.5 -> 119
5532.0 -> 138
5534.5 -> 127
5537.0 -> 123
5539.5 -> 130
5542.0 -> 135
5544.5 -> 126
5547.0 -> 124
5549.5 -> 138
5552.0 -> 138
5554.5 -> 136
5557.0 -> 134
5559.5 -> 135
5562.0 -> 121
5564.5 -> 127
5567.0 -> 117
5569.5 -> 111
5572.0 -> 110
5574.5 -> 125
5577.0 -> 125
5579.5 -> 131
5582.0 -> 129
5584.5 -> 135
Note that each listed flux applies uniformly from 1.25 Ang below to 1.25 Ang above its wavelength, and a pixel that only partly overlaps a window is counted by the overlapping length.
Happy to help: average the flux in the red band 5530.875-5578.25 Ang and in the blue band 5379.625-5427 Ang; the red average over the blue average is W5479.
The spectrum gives 1.14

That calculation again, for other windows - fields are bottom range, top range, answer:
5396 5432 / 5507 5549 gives 1.15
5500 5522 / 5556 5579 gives 1.03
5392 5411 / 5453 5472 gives 1.15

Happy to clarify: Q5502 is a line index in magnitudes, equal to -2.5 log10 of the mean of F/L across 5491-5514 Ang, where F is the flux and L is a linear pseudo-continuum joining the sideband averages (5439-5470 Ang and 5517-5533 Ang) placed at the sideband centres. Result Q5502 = 0.01 mag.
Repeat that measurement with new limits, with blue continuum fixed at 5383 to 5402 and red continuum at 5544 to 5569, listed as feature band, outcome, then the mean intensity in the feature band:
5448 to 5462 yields 0.05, 113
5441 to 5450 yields 0.01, 116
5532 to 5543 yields -0.02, 130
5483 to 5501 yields -0.04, 126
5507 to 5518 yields 0.08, 116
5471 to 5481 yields 0.04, 117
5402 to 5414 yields 0.14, 99.1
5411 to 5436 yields 0.00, 114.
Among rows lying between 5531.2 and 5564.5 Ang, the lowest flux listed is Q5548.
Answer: 121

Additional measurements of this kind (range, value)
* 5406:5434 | 87.5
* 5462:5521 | 99.4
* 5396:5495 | 78.7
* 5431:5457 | 93.7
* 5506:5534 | 110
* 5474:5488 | 104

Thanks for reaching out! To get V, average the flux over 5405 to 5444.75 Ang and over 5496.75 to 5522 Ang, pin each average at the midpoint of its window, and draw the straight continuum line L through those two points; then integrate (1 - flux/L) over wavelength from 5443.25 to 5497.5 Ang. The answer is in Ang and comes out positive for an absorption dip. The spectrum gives -0.25 Ang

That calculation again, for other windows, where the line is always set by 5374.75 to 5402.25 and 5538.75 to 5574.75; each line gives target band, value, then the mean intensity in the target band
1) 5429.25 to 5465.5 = 1.9 Ang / 113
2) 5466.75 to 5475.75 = -0.1 Ang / 123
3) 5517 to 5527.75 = -0.3 Ang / 128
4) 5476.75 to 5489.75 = 0.3 Ang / 119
